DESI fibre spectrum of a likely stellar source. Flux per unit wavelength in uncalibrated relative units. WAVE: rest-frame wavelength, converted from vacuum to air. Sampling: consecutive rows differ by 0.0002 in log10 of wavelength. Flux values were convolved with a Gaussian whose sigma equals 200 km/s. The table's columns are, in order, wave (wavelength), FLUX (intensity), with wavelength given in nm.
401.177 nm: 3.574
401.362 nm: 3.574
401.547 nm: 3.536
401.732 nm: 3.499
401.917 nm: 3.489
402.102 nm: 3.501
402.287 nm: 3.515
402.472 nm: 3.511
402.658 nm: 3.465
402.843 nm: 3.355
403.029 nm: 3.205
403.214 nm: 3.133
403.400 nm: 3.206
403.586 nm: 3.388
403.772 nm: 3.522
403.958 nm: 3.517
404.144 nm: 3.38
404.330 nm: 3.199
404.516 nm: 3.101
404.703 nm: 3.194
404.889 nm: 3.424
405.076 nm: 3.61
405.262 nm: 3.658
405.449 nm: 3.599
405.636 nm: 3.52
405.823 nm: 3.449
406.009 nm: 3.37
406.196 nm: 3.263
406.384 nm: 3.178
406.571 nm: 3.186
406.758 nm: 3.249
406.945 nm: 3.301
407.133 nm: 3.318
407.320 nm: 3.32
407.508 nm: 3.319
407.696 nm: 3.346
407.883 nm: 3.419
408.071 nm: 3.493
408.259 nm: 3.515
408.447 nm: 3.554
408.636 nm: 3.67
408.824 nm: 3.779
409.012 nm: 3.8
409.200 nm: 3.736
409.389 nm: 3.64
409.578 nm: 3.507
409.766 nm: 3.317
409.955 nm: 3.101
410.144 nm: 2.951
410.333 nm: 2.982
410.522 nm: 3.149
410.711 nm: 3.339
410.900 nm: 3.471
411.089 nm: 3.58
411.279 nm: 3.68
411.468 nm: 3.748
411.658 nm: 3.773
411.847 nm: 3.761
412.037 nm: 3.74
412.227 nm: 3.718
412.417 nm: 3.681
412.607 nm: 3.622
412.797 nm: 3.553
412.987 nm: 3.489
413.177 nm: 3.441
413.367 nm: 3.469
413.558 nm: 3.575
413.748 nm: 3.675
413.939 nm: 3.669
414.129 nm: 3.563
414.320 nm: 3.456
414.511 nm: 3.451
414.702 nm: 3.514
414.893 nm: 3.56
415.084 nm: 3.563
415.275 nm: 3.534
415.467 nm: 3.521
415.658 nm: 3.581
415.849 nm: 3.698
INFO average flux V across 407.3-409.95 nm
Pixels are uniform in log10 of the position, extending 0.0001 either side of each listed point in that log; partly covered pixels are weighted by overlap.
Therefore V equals 3.52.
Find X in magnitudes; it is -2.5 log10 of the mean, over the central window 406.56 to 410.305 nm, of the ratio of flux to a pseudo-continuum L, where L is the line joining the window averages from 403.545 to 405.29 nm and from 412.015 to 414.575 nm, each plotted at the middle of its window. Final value 0.02 mag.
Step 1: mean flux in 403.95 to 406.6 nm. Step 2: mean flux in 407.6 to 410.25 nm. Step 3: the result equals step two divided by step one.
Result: 1.03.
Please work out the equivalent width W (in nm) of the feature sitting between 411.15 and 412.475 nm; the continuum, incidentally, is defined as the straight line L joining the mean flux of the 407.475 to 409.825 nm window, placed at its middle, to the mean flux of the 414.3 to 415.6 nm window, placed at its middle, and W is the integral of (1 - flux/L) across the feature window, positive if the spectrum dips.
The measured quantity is -0.07 nm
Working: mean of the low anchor 3.56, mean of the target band 3.72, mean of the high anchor 3.52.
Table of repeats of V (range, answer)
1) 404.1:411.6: 3.41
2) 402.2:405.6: 3.39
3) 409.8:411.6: 3.34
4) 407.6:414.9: 3.53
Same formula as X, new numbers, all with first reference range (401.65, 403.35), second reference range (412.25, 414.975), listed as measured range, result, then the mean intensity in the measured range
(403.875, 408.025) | 0.03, 3.36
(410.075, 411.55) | 0.05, 3.37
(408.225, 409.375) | -0.06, 3.68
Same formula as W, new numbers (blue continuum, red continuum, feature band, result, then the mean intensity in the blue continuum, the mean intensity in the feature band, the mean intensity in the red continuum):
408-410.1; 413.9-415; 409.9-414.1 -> 0.03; 3.54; 3.51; 3.53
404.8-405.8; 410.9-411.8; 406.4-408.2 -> 0.13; 3.55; 3.33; 3.68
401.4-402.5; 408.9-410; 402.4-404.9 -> 0.14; 3.51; 3.32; 3.54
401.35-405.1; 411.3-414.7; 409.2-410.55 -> 0.10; 3.39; 3.27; 3.61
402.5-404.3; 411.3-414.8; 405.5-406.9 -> 0.04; 3.35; 3.33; 3.61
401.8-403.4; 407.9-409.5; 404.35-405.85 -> 0.02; 3.39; 3.43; 3.63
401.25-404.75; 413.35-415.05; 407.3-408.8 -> -0.01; 3.39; 3.48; 3.55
